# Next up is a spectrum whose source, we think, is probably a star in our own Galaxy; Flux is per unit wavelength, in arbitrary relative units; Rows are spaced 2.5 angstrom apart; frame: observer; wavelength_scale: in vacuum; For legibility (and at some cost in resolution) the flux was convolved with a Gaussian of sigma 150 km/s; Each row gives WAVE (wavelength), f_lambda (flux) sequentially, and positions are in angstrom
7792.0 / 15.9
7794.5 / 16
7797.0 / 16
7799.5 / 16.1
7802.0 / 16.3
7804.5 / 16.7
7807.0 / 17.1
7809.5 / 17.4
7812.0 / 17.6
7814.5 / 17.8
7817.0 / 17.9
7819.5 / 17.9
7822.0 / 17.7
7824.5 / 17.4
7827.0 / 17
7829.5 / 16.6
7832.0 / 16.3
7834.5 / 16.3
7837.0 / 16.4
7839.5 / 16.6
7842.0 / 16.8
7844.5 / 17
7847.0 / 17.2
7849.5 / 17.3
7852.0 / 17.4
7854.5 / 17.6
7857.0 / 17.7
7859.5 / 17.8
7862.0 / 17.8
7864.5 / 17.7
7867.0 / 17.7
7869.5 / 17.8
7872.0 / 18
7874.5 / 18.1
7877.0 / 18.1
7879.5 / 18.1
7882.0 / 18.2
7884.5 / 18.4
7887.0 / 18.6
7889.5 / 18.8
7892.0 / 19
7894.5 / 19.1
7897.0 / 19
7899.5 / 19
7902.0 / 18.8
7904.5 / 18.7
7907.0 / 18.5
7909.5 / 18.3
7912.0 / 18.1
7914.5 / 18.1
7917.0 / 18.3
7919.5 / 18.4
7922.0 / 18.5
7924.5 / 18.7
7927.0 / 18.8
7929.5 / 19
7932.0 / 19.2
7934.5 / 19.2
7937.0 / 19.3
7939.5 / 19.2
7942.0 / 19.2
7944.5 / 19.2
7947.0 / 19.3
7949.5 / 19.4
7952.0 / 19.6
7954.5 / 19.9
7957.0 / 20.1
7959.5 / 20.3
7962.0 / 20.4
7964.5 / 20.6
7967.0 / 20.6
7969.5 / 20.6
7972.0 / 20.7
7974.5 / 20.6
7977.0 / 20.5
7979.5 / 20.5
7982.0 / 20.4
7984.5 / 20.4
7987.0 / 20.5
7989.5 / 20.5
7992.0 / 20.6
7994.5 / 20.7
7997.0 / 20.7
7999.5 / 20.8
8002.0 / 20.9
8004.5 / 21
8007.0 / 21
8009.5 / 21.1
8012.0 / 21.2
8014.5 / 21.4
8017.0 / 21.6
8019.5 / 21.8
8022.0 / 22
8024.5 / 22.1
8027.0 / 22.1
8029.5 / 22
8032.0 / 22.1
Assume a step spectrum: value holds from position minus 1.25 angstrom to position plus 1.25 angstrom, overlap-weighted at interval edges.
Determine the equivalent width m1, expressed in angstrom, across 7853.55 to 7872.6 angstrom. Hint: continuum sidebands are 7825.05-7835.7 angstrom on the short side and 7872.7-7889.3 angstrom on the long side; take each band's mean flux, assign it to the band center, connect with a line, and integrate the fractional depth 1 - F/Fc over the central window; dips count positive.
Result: -0.1 angstrom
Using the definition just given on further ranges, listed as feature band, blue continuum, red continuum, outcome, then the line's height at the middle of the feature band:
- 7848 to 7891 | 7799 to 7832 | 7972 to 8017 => 0.8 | 18.3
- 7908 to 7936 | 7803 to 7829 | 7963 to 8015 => 1.2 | 19.4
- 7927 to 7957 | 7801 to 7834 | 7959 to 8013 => 0.7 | 19.8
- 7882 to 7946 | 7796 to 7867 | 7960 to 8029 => 1.0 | 19.1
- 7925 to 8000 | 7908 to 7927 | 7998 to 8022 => -0.9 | 19.8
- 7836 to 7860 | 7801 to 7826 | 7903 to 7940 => 0.9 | 17.8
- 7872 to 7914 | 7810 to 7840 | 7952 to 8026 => 0.3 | 18.7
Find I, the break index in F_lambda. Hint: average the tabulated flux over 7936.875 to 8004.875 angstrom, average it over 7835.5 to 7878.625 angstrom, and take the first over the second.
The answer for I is 1.2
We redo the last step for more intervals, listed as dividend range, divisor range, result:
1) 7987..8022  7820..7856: 1.24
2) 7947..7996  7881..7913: 1.09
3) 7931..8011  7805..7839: 1.18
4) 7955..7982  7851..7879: 1.15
